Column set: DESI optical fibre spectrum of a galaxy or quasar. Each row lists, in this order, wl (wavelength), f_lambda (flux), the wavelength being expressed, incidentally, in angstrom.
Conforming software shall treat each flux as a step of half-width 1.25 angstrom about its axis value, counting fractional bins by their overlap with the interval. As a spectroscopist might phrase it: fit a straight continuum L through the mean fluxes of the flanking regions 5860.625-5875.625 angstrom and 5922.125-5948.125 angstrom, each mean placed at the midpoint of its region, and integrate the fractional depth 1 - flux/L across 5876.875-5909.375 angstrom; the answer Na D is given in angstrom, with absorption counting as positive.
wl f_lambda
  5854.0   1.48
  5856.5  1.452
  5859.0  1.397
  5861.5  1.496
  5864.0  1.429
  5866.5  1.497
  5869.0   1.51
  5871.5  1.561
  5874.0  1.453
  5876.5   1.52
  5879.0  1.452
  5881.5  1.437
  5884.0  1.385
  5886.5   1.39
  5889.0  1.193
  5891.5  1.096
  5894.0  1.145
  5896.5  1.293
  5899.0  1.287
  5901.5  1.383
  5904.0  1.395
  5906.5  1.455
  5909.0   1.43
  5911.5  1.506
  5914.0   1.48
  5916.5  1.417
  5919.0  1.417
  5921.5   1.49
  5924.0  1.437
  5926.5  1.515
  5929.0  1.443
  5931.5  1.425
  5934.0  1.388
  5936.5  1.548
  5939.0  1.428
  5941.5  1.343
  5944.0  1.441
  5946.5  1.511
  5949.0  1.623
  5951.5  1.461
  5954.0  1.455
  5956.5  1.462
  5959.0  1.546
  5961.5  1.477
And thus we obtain 3.1 angstrom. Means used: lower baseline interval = 1.49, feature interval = 1.34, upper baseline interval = 1.45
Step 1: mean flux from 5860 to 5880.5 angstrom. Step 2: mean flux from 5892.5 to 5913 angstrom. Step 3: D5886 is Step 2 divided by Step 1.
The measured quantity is 0.91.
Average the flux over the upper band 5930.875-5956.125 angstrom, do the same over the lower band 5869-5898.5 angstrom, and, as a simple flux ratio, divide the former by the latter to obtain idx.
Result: 1.07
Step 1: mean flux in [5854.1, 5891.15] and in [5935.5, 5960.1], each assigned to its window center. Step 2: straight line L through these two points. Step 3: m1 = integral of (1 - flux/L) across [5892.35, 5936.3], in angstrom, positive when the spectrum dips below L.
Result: 1.6 angstrom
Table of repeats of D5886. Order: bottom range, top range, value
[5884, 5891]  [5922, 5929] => 1.14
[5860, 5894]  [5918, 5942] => 1.03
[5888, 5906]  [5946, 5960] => 1.19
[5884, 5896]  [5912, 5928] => 1.19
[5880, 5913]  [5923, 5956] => 1.09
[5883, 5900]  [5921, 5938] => 1.17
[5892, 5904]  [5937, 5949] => 1.14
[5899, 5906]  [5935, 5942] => 1.05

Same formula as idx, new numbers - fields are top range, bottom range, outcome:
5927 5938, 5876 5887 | 1.01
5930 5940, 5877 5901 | 1.11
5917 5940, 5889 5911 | 1.11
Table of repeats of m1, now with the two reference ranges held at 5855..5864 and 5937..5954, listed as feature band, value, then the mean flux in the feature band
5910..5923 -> 0.0 angstrom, 1.46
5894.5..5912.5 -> 1.0 angstrom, 1.38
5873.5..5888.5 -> 0.3 angstrom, 1.43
